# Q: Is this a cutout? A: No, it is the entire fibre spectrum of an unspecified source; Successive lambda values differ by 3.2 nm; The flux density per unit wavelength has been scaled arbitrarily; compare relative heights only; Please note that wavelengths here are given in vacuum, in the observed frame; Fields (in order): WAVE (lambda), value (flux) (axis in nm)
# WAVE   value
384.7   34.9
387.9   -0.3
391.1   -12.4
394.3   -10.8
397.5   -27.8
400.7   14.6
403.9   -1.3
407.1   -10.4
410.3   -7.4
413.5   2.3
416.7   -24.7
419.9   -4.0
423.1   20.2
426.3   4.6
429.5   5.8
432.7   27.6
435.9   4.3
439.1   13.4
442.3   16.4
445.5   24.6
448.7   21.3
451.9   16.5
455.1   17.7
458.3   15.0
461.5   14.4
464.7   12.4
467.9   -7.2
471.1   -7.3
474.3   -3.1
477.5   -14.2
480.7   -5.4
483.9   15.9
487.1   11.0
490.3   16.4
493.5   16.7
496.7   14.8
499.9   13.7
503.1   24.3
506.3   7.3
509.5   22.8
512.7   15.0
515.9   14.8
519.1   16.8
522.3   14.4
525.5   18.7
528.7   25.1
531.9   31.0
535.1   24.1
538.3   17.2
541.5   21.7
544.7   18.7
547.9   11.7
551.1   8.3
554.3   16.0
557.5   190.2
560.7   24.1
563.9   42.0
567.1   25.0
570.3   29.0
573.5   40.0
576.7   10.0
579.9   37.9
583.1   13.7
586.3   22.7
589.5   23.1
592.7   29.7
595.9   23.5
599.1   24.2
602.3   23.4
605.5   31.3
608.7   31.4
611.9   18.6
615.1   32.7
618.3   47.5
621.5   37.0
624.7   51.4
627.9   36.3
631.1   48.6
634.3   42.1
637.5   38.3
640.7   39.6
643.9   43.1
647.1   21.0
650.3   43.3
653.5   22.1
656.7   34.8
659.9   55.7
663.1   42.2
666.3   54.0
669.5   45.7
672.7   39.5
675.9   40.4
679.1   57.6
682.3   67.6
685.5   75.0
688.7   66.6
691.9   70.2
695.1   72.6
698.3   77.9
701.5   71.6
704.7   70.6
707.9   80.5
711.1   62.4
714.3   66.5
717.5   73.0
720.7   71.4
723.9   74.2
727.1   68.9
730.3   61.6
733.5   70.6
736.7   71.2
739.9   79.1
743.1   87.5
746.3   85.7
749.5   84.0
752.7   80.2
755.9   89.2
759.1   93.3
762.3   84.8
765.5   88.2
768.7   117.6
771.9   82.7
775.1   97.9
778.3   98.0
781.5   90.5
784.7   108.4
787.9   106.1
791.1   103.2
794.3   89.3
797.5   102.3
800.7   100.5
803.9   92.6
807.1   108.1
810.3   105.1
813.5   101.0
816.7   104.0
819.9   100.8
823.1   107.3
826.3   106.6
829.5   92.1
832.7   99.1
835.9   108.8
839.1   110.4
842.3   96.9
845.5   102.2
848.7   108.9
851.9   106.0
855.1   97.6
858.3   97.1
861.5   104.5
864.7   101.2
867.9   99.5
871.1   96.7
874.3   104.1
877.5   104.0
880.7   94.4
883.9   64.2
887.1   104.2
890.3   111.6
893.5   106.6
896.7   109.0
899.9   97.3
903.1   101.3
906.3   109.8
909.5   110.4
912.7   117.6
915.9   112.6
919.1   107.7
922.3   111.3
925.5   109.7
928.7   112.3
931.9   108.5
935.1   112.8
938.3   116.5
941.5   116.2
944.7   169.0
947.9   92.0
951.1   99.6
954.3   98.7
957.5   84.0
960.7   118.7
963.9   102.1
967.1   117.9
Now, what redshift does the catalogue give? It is 0.71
